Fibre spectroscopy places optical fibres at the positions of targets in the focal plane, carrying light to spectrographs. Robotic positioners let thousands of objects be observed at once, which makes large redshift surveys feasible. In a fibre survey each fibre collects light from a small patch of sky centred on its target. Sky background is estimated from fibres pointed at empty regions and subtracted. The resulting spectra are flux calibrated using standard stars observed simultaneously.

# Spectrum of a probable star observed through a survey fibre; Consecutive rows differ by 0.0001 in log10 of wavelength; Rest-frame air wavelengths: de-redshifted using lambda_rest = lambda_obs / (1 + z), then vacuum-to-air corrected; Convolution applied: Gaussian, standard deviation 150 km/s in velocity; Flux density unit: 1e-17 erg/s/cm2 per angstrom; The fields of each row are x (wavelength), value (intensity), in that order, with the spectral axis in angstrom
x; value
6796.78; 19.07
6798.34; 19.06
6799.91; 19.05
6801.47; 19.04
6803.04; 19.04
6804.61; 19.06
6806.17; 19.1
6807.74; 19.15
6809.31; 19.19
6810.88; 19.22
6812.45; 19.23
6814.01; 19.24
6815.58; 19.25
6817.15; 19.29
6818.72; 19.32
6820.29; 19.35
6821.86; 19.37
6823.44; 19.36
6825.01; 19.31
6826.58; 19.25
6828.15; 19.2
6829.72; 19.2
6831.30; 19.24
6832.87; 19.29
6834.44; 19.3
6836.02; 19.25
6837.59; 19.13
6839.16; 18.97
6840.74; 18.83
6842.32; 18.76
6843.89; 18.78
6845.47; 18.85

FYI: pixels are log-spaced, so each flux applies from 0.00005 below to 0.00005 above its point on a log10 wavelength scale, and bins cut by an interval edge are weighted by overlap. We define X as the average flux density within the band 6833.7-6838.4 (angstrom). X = 19.2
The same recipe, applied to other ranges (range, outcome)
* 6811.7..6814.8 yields 19.3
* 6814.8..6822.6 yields 19.3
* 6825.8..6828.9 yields 19.2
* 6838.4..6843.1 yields 18.8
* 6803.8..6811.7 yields 19.1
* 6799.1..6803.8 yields 19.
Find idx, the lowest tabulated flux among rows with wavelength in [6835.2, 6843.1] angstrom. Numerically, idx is 18.76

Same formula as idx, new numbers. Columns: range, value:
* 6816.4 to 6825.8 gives 19.29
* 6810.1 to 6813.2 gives 19.22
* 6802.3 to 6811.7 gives 19.04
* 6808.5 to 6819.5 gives 19.19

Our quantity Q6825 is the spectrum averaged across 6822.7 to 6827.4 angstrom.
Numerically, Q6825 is 19.3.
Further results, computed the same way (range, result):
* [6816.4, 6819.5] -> 19.3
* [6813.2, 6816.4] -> 19.3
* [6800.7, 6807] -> 19.1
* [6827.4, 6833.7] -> 19.2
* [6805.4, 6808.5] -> 19.1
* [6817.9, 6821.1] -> 19.3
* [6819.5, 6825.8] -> 19.3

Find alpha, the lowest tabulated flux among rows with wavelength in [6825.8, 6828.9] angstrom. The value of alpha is 19.2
